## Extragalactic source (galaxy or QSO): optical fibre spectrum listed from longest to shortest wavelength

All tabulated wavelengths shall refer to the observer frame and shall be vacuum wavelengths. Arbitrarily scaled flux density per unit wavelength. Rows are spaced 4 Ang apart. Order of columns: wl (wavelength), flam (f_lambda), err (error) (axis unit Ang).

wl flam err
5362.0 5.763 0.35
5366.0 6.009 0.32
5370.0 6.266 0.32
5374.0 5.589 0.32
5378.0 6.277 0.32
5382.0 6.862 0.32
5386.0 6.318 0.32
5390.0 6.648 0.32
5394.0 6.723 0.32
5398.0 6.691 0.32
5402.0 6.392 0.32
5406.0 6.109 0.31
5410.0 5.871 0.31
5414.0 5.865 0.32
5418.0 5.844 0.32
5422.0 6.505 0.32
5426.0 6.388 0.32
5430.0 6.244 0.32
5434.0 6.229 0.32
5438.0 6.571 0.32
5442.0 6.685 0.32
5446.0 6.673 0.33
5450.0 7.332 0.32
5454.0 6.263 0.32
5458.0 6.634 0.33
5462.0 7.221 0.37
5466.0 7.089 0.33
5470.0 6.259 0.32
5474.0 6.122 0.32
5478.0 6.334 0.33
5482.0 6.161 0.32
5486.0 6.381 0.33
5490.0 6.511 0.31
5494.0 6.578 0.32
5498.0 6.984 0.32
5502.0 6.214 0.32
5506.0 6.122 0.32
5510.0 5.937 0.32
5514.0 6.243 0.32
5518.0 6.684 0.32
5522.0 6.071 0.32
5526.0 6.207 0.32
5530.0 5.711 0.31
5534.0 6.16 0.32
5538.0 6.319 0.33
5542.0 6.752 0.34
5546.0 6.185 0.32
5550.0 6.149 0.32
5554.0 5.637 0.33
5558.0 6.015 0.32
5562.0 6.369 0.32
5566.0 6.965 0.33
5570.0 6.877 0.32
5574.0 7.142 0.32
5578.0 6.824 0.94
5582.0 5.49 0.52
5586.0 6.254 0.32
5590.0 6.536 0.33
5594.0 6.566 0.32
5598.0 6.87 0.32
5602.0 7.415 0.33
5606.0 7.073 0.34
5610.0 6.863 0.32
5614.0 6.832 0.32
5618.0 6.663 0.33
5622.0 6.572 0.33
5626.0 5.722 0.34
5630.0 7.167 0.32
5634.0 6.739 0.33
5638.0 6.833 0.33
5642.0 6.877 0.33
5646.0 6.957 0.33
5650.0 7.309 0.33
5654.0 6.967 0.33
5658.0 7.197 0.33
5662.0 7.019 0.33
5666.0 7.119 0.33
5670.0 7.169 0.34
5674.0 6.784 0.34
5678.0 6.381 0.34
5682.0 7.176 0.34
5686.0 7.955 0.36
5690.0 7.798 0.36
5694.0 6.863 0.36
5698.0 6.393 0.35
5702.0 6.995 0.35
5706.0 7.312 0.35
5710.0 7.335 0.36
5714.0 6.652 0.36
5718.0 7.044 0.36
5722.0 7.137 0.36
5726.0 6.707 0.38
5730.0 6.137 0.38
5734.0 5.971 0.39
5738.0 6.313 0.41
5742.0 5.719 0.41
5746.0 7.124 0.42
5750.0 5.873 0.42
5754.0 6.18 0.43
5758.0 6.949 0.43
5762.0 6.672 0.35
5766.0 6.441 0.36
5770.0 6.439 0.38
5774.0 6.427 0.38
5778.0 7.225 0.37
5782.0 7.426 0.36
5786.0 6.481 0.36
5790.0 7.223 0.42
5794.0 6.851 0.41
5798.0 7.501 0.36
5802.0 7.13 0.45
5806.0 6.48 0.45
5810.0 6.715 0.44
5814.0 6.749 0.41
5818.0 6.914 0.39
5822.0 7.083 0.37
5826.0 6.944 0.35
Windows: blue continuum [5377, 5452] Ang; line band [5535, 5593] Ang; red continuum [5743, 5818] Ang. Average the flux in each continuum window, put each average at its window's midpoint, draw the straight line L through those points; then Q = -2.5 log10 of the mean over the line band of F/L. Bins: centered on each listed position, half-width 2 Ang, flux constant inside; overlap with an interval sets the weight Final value 0.029 mag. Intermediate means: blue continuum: 6.44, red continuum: 6.76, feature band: 6.39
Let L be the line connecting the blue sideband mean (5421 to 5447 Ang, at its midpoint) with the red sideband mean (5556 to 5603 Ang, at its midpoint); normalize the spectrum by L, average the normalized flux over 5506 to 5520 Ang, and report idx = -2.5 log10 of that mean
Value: 0.05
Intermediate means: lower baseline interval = 6.46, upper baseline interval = 6.59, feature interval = 6.26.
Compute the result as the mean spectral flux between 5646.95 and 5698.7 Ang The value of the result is 7.1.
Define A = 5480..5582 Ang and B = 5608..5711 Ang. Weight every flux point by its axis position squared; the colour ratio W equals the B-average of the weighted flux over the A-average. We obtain 1.1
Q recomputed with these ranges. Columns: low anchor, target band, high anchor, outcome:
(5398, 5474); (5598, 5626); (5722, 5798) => -0.05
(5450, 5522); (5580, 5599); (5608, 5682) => 0.07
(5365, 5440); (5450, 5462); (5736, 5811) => -0.06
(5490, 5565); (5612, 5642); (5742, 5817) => -0.04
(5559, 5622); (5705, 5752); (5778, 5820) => 0.04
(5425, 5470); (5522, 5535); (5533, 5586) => 0.07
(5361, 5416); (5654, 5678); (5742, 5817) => -0.06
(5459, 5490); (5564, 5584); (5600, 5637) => 0.01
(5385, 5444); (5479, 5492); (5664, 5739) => 0.02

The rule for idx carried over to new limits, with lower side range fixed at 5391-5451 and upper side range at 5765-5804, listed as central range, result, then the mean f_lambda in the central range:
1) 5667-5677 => -0.03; 6.93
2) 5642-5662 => -0.05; 7.08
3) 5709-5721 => -0.03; 6.99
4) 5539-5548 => 0.02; 6.45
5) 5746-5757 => 0.09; 6.31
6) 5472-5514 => 0.03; 6.33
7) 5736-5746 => 0.10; 6.24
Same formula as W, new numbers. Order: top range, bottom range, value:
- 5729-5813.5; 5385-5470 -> 1.16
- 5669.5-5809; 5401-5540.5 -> 1.18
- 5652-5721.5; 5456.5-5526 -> 1.18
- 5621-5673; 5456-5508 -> 1.13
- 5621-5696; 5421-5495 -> 1.15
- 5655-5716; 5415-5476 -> 1.18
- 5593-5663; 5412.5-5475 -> 1.13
